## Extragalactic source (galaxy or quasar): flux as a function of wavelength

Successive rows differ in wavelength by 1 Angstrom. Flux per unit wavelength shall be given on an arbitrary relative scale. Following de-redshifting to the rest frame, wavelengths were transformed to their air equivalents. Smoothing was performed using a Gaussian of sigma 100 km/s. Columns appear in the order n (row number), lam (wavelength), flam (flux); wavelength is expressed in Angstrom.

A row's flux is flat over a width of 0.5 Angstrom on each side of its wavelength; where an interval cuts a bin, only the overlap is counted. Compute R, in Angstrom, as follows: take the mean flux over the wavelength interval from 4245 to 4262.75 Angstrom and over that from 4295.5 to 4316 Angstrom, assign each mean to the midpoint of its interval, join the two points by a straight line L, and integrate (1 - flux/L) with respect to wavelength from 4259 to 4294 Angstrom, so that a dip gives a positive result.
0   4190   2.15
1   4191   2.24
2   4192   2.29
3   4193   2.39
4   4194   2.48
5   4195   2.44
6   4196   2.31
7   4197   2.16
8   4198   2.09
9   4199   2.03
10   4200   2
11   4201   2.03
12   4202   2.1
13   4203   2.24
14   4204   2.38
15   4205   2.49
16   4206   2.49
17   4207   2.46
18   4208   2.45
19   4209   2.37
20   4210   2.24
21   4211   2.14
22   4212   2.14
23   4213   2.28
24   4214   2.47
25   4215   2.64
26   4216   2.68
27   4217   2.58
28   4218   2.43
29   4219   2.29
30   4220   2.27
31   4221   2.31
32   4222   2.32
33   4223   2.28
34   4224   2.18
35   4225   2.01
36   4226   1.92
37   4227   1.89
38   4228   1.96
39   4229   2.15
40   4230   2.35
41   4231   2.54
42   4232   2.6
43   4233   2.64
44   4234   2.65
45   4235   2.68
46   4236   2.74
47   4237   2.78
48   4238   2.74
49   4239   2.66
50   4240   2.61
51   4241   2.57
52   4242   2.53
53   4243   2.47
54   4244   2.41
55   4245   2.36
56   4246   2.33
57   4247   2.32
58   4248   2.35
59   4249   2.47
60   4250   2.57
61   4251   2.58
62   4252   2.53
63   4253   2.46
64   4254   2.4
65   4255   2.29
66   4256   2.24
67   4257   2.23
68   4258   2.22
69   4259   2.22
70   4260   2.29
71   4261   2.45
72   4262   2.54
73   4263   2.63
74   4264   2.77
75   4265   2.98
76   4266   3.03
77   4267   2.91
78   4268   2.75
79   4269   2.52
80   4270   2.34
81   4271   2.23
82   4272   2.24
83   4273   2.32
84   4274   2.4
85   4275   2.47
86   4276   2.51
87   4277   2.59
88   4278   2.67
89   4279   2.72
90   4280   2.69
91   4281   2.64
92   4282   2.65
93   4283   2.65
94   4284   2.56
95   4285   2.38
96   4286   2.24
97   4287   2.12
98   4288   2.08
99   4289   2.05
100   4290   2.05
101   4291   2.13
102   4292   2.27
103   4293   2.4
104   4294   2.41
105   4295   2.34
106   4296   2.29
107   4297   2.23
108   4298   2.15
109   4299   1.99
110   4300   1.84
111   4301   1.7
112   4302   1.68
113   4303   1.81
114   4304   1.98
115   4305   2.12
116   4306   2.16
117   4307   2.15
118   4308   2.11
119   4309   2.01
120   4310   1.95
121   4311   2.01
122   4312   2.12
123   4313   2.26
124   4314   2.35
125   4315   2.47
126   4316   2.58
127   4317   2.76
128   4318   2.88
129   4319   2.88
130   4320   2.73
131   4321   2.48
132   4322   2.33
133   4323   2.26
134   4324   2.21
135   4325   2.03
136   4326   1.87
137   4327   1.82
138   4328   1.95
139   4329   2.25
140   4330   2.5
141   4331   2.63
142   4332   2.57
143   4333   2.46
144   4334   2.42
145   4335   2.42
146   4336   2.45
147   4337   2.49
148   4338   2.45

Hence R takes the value -3.4 Angstrom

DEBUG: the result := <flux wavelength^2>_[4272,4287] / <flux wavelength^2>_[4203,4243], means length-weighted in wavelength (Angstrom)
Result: 1.1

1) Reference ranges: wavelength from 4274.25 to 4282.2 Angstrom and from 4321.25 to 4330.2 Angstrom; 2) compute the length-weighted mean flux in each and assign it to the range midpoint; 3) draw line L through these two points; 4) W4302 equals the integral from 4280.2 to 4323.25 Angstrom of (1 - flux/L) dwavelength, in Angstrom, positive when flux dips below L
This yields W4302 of 1.8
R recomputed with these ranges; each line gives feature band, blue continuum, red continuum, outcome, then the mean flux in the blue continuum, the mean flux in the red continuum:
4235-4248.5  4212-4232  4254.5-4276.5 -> -0.9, 2.3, 2.48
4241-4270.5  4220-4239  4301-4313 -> -3.1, 2.38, 2.01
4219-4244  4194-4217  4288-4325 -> -1.3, 2.31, 2.22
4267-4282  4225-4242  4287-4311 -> -2.1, 2.46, 2.08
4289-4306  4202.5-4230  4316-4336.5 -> 2.0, 2.3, 2.4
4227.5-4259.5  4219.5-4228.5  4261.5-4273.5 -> -1.7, 2.13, 2.6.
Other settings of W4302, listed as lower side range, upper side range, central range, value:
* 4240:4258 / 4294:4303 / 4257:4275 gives -1.8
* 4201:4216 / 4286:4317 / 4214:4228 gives 0.2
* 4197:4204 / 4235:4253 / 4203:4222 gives -1.4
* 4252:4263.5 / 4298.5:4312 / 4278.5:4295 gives -1.9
